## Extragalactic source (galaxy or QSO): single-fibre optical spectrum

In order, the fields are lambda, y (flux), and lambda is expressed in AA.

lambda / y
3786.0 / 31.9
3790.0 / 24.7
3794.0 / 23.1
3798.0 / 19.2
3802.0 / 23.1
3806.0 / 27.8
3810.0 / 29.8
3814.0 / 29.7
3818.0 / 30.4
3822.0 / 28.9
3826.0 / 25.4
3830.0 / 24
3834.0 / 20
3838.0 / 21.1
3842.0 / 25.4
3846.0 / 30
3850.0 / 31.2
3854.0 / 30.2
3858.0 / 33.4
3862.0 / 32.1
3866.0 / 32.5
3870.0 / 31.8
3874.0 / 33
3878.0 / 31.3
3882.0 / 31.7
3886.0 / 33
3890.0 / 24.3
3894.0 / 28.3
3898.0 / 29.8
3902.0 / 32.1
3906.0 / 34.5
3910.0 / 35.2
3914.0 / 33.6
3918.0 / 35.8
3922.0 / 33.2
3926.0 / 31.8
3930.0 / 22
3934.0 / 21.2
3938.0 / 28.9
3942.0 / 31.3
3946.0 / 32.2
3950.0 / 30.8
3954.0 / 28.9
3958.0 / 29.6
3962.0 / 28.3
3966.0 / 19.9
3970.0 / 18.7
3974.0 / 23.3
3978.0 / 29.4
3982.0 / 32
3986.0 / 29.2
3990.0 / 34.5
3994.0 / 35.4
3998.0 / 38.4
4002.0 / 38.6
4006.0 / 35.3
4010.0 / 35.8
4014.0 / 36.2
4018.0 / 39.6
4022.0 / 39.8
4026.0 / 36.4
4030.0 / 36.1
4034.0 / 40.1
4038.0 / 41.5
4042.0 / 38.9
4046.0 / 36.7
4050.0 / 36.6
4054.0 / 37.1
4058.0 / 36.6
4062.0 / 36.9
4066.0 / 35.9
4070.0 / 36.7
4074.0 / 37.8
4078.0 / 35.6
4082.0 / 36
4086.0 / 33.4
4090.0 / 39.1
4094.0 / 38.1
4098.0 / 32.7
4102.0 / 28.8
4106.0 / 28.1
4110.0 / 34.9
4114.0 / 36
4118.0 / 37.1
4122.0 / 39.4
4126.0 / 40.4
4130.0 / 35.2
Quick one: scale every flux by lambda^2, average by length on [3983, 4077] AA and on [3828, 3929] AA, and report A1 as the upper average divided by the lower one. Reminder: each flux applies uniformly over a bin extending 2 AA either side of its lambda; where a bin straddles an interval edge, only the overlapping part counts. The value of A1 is 1.31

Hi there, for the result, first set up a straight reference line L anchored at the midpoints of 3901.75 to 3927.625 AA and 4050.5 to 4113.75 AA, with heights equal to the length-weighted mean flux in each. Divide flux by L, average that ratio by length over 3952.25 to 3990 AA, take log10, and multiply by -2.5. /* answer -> 0.26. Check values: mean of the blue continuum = 33.9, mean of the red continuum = 35.2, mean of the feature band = 27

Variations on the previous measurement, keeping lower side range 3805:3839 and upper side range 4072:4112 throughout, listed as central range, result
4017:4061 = -0.16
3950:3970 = 0.16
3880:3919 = -0.11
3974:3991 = 0.04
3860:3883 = -0.15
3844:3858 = -0.13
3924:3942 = 0.12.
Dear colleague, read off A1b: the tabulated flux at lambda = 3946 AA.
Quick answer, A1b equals 32.2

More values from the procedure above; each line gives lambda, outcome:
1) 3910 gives 35.2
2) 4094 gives 38.1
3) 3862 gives 32.1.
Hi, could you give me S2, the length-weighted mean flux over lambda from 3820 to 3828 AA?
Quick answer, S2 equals 27.1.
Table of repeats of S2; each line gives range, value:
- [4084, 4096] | 36.9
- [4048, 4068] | 36.6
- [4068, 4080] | 36.7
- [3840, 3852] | 28.9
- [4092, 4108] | 31.9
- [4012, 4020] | 37.9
